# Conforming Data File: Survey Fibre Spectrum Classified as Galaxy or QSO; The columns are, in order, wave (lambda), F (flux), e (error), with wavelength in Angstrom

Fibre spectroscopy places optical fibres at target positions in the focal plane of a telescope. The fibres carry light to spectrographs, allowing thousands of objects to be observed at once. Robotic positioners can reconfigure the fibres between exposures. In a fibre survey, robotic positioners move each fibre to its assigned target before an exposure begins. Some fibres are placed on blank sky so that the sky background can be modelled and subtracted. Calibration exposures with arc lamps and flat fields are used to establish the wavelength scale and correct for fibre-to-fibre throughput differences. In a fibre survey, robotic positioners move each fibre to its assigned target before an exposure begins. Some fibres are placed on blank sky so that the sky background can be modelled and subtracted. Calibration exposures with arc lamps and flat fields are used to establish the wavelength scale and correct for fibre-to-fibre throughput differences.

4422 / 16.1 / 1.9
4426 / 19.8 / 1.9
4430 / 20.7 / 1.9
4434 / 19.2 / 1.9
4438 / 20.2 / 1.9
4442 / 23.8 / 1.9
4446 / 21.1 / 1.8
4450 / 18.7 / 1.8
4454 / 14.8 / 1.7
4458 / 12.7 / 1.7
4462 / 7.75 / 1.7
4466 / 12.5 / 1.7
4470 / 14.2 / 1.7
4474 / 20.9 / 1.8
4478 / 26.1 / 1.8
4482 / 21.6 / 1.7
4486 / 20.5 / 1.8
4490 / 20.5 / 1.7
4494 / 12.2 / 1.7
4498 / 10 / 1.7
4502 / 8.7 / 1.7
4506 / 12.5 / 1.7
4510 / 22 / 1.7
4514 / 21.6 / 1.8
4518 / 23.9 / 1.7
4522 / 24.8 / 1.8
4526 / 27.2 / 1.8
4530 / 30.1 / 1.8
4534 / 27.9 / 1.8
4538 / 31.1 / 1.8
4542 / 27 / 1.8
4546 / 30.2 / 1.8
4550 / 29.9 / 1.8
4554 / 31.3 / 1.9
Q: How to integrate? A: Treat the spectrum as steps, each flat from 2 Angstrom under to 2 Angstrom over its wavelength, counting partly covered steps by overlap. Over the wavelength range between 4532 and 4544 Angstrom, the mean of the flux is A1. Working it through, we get 28.7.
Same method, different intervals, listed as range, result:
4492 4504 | 10.3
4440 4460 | 18.2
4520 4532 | 27.4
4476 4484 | 23.9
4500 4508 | 10.6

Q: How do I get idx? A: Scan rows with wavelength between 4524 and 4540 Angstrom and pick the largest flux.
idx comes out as 31.1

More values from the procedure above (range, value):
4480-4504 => 21.6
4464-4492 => 26.1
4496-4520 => 23.9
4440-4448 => 23.8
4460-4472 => 14.2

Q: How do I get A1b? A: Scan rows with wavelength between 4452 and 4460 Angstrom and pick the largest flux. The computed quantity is 14.8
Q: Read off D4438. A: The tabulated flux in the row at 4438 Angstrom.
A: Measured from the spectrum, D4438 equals 20.2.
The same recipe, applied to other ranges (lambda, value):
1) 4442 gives 23.8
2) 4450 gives 18.7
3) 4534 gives 27.9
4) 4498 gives 10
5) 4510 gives 22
